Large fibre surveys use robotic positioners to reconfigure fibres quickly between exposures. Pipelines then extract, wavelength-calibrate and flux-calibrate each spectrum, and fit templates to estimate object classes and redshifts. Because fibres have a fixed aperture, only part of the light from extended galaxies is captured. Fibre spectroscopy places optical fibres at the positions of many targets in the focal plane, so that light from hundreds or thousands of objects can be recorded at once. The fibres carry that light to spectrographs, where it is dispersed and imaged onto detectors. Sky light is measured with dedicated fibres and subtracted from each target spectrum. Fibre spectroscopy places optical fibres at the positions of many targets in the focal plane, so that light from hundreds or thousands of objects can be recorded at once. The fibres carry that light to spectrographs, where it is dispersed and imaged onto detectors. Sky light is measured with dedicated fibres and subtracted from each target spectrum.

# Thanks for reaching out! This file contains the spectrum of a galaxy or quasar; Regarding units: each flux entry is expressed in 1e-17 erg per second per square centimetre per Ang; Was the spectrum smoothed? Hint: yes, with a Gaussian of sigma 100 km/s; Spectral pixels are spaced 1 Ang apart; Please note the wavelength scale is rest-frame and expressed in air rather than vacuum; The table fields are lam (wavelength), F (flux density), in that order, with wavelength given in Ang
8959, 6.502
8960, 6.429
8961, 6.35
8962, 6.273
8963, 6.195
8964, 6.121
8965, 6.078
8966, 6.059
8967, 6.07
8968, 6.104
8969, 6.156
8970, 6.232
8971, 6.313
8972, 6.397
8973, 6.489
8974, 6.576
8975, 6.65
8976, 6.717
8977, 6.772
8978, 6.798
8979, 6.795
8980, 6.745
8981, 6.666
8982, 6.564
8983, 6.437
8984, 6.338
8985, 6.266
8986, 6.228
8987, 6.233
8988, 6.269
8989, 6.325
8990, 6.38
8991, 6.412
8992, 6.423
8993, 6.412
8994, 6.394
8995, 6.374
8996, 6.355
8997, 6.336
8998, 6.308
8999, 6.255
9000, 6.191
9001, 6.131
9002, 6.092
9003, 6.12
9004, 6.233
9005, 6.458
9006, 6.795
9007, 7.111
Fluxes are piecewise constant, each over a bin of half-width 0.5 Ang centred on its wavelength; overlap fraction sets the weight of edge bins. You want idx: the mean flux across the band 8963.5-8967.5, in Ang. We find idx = 6.08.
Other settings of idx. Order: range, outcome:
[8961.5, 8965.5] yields 6.17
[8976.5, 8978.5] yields 6.79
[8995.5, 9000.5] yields 6.29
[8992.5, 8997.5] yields 6.37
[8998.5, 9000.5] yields 6.22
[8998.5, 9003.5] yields 6.16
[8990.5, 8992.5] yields 6.42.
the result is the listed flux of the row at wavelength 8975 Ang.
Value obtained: 6.65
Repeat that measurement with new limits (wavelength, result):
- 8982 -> 6.564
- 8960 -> 6.429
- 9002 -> 6.092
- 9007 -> 7.111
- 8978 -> 6.798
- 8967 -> 6.07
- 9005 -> 6.458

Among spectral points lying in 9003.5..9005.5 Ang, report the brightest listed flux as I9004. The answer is 6.458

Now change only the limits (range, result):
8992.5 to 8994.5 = 6.412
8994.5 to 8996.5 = 6.374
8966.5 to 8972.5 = 6.397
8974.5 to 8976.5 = 6.717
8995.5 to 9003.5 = 6.355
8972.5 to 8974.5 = 6.576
